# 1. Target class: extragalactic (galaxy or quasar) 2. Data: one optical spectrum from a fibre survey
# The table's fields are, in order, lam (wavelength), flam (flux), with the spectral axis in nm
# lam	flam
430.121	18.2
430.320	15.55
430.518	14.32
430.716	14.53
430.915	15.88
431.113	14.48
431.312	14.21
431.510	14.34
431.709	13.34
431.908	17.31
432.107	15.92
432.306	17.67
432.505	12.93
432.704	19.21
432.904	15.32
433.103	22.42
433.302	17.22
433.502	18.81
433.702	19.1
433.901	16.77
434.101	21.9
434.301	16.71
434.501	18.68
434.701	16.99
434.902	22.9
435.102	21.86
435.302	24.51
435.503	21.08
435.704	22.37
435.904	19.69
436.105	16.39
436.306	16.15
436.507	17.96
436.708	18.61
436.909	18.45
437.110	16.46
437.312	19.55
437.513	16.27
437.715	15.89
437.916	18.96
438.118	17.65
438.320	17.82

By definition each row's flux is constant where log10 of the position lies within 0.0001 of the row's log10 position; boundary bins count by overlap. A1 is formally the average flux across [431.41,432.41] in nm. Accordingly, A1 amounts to 15.7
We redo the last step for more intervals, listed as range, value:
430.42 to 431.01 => 14.9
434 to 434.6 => 19.1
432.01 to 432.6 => 15.5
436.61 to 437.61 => 17.9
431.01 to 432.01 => 14.7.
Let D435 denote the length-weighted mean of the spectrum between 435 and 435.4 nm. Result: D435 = 23.2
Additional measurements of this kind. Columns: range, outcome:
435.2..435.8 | 22.6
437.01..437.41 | 18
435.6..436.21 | 19.5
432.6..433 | 17.2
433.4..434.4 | 18.7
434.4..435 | 19.5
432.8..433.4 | 18.3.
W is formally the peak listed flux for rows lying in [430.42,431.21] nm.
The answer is 15.88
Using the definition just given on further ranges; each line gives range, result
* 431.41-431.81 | 14.34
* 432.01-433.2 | 22.42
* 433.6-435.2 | 22.9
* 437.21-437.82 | 19.55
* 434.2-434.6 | 18.68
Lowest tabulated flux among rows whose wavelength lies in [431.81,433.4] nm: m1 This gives 12.93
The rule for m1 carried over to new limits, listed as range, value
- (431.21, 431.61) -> 14.21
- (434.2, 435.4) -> 16.71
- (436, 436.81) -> 16.15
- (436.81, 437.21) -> 16.46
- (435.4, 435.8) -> 21.08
